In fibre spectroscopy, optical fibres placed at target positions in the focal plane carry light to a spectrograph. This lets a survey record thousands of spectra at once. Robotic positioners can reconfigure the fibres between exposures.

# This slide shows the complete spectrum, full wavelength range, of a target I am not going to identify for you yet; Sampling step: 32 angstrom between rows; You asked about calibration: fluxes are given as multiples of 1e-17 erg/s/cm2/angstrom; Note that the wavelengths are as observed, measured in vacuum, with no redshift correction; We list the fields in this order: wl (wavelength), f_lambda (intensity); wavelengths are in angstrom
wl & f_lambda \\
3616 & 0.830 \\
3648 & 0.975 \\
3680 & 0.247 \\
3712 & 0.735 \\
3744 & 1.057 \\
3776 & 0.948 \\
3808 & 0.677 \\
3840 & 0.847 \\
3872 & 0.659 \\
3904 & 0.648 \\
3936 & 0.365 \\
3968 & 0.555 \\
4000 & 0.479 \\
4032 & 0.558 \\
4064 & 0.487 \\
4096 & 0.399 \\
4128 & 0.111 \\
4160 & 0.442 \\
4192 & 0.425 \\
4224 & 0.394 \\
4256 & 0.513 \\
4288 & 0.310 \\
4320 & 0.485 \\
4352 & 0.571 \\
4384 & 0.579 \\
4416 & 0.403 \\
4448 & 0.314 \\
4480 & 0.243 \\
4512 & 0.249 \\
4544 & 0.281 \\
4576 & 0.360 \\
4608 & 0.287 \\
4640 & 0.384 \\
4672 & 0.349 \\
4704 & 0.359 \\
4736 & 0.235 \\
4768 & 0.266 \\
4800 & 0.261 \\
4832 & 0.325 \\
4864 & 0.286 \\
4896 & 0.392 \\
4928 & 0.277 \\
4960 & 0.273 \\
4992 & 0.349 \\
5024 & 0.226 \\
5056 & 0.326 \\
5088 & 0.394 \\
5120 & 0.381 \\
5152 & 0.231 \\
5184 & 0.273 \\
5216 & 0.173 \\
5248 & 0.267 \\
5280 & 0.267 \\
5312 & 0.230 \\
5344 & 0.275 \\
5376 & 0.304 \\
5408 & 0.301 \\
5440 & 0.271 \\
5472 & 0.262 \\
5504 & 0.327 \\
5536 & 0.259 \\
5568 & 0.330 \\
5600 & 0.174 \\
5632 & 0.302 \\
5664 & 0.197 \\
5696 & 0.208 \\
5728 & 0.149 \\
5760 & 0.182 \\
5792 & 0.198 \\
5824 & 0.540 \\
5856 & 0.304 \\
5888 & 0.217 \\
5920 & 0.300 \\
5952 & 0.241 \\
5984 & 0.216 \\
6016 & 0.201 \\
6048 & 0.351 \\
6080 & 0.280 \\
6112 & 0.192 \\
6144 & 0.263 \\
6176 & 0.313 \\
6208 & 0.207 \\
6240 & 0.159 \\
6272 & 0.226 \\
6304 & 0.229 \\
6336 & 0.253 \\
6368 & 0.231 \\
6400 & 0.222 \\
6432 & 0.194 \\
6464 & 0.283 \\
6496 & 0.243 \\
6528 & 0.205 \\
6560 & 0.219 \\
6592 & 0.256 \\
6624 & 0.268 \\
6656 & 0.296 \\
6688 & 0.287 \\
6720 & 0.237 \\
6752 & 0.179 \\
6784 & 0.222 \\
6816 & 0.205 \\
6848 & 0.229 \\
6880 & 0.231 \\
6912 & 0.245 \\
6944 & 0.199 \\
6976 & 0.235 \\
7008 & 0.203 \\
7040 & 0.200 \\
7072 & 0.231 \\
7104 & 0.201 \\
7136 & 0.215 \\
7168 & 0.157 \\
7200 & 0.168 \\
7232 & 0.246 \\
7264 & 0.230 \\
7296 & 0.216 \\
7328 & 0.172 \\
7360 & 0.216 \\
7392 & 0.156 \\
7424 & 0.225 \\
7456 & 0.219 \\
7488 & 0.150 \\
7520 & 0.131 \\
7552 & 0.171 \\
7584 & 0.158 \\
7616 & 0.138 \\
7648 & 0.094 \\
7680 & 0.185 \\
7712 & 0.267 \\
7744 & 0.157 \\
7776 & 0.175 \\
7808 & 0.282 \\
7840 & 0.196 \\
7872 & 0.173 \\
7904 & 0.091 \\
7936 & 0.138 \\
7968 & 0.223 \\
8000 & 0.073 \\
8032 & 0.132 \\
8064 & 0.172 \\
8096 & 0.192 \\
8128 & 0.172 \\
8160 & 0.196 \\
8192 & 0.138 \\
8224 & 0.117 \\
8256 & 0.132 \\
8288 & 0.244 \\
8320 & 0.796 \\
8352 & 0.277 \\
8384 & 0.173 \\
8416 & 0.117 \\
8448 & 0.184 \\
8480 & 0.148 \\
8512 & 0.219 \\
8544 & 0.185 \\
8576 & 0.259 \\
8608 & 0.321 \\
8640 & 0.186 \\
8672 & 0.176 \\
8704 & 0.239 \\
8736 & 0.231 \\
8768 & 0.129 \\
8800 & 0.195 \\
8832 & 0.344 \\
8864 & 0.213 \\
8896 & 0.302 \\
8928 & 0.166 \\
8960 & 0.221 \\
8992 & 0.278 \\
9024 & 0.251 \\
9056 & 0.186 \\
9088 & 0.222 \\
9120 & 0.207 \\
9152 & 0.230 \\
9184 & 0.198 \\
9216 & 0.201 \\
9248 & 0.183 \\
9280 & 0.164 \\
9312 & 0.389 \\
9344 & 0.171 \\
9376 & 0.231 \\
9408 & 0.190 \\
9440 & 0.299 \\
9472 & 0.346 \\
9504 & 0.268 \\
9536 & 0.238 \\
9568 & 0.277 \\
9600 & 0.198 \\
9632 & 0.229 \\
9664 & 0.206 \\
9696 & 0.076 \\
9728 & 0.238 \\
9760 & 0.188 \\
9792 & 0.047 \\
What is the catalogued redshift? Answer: 1.23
